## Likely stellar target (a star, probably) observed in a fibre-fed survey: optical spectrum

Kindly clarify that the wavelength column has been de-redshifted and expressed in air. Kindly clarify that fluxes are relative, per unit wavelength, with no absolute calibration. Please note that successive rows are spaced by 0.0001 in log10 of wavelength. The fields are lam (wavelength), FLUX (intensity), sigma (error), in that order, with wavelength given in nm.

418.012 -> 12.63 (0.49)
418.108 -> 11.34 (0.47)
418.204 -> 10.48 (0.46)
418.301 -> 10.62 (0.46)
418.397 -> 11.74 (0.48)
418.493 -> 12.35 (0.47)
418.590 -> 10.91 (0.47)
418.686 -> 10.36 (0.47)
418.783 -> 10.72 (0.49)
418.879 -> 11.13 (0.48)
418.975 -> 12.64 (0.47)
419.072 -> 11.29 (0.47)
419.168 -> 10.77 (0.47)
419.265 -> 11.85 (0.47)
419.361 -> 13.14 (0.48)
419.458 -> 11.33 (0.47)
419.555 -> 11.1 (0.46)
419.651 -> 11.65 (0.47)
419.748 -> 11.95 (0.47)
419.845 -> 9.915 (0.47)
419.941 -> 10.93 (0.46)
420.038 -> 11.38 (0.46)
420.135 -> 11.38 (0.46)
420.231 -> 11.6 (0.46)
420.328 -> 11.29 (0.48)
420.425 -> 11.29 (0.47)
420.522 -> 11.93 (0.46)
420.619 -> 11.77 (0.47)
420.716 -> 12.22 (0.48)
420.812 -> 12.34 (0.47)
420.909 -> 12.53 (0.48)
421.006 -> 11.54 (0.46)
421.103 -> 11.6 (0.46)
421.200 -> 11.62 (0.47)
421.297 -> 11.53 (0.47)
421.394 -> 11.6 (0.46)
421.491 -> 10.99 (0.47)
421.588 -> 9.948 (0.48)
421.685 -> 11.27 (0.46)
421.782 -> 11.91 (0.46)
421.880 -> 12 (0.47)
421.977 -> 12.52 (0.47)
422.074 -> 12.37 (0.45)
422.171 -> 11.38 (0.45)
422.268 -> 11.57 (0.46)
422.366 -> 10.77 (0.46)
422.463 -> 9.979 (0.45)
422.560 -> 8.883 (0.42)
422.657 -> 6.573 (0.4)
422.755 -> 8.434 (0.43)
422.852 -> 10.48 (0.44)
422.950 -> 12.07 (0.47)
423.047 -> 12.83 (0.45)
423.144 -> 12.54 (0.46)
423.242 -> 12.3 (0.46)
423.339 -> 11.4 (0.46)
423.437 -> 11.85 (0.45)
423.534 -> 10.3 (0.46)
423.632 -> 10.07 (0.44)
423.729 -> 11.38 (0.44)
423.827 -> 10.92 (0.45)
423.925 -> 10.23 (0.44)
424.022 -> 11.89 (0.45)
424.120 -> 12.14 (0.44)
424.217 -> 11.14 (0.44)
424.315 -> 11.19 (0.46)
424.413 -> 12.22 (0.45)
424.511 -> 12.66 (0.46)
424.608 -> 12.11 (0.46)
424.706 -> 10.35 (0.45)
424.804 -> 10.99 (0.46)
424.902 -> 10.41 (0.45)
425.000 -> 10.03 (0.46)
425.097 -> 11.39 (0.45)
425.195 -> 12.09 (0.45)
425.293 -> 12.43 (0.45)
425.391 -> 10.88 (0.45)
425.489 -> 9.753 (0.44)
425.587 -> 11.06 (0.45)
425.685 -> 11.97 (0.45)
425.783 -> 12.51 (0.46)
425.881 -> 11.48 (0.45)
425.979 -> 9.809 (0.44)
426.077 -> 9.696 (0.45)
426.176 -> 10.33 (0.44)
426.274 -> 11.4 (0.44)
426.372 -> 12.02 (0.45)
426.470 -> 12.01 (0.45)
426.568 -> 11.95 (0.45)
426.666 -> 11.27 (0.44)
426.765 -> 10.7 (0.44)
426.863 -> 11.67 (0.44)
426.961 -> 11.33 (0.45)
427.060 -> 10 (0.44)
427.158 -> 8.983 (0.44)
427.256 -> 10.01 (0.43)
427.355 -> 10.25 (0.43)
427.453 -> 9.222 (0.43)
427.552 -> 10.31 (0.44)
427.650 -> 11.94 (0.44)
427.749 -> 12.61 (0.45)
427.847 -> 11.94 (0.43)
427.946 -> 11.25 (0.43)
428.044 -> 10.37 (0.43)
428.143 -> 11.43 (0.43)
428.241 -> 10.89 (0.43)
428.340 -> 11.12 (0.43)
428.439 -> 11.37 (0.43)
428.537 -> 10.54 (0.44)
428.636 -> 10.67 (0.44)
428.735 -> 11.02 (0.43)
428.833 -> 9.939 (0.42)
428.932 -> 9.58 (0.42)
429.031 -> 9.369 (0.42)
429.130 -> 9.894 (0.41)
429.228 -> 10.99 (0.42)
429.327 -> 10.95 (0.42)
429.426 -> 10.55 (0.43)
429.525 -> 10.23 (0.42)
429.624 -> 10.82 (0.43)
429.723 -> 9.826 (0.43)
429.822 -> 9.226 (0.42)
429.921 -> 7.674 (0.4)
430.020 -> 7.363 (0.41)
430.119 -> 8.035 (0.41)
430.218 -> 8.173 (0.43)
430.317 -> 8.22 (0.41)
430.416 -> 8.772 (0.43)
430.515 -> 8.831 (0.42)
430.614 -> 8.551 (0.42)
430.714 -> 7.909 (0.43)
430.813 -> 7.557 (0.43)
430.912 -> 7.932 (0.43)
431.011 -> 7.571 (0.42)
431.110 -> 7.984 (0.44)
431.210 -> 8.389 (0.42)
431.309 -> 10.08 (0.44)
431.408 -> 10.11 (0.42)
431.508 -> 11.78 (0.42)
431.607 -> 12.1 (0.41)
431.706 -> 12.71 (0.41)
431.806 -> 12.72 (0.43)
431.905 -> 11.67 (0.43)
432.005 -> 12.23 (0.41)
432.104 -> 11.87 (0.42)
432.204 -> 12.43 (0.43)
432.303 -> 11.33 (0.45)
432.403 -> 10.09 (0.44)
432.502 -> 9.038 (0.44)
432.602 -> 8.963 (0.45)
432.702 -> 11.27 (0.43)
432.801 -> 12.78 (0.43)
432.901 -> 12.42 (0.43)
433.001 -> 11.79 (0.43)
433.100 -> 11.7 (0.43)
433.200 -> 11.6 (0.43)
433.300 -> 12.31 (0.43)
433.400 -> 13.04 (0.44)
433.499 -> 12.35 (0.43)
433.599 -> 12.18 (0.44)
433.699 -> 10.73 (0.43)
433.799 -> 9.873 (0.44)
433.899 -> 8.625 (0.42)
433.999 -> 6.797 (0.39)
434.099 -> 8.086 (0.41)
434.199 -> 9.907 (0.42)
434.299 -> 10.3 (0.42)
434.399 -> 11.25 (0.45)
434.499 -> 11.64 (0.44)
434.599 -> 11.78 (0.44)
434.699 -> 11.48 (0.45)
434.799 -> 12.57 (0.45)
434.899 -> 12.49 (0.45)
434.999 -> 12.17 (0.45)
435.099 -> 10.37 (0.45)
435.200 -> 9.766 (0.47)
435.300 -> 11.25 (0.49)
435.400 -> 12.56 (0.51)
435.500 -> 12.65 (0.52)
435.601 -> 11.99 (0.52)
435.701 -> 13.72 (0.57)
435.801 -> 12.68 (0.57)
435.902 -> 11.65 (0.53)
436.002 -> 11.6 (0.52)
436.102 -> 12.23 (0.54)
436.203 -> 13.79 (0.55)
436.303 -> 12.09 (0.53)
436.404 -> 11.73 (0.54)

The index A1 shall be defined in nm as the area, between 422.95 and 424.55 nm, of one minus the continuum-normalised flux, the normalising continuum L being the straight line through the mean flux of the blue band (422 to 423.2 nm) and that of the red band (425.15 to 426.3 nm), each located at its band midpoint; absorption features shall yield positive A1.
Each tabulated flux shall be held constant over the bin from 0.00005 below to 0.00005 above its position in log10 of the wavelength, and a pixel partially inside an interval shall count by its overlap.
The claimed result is -0.11 nm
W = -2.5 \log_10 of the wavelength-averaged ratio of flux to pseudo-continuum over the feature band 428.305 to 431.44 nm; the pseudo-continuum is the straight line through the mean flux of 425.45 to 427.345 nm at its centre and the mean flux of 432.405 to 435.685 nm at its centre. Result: 0.18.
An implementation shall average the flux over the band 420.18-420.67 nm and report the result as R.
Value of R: 11.6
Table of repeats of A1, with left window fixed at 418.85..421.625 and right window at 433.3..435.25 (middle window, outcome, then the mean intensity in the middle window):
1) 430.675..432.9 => 0.106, 10.4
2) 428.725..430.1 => 0.167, 9.74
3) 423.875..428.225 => 0.051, 11.1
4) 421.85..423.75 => 0.074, 11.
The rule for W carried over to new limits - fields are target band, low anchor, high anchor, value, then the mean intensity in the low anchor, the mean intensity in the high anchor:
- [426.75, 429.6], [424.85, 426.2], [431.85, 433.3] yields 0.05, 11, 11.4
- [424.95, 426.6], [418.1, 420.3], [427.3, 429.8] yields -0.04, 11.3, 10.7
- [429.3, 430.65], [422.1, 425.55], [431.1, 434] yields 0.22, 11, 11.1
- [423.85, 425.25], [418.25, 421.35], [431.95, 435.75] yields 0.01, 11.5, 11.2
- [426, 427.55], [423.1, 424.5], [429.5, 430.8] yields -0.06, 11.4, 8.68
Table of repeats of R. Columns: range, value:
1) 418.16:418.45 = 11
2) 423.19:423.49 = 11.8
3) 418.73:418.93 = 11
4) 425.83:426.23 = 10.3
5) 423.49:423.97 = 10.6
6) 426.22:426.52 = 11.8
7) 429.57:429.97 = 9.39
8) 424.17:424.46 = 11.5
